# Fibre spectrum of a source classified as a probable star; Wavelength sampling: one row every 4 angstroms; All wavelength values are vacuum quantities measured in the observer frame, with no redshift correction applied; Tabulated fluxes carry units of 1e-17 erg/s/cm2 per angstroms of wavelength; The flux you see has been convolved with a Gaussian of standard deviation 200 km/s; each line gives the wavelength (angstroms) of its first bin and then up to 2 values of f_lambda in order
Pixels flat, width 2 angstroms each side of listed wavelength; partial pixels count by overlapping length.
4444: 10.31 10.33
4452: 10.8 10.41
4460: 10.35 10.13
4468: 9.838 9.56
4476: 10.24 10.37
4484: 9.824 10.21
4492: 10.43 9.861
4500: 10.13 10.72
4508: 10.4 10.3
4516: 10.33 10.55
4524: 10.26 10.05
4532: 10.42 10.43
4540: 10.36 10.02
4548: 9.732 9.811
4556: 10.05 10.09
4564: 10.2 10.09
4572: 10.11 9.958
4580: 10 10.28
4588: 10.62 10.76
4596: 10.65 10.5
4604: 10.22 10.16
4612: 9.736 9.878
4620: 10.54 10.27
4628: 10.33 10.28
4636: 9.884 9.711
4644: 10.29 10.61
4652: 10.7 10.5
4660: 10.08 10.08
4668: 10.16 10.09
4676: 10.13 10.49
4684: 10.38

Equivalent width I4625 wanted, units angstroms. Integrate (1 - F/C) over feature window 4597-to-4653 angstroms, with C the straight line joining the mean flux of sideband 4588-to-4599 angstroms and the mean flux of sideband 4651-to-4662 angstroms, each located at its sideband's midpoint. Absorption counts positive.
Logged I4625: 1.67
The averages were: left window 10.7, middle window 10.2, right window 10.4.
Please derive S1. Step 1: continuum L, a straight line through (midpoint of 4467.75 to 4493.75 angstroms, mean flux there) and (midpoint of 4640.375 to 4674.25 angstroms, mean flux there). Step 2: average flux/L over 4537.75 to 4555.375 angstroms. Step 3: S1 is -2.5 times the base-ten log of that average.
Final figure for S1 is 0.02 mag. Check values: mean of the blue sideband 10.1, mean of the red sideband 10.3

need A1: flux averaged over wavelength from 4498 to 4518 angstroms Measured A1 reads 10.4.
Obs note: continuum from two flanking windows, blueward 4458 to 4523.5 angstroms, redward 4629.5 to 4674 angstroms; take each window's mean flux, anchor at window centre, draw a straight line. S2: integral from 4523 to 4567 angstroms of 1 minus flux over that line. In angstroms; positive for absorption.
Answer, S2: 0.4 angstroms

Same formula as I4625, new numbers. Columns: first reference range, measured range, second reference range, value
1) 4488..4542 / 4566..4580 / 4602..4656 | 0.3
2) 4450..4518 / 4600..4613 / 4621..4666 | 0.1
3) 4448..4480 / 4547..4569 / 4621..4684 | 0.5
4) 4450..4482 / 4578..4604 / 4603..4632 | -0.7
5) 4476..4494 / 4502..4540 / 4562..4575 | -0.8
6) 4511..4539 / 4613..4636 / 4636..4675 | 0.1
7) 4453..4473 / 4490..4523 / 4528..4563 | -0.7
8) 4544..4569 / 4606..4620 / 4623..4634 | 0.3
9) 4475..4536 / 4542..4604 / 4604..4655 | 0.3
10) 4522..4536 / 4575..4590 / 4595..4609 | 0.2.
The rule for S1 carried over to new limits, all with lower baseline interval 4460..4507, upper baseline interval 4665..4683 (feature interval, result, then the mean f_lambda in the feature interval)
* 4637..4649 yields 0.007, 10.1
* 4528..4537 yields -0.020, 10.3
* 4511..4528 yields -0.019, 10.3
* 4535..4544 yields -0.016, 10.3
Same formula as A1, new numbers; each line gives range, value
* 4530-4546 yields 10.3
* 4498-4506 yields 10.4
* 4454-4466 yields 10.3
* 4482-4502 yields 10.1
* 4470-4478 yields 9.9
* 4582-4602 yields 10.6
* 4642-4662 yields 10.4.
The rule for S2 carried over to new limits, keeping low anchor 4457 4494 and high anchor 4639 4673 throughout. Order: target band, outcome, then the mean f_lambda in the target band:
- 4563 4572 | 0.05 angstroms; 10.1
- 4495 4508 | -0.20 angstroms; 10.3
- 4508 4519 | -0.22 angstroms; 10.4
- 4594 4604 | -0.28 angstroms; 10.5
